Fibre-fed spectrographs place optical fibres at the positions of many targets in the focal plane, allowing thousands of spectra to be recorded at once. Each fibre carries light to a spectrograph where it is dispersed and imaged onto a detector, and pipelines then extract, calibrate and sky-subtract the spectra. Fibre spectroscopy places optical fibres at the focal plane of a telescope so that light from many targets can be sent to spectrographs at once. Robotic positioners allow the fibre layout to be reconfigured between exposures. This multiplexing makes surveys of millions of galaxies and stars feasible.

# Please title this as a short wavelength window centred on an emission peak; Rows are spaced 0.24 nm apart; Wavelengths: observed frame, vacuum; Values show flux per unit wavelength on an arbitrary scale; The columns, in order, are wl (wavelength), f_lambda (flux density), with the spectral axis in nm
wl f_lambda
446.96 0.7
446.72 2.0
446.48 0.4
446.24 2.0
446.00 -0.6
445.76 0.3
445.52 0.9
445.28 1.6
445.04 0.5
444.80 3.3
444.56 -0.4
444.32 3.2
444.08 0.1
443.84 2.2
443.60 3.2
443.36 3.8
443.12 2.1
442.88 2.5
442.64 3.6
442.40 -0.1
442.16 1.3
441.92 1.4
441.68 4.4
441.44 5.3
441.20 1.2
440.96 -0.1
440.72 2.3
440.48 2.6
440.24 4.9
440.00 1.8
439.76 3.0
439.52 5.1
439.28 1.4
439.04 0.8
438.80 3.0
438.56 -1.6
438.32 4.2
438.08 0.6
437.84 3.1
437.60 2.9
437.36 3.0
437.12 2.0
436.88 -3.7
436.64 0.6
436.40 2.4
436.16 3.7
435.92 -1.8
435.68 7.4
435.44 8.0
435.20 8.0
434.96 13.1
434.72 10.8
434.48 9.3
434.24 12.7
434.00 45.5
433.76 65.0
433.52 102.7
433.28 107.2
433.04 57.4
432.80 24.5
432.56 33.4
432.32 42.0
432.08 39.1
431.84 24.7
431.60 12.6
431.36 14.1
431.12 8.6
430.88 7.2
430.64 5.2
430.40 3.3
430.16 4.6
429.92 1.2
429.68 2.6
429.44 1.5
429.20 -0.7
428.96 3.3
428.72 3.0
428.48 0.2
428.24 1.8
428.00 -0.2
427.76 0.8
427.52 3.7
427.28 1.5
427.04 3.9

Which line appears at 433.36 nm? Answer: Lyman alpha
